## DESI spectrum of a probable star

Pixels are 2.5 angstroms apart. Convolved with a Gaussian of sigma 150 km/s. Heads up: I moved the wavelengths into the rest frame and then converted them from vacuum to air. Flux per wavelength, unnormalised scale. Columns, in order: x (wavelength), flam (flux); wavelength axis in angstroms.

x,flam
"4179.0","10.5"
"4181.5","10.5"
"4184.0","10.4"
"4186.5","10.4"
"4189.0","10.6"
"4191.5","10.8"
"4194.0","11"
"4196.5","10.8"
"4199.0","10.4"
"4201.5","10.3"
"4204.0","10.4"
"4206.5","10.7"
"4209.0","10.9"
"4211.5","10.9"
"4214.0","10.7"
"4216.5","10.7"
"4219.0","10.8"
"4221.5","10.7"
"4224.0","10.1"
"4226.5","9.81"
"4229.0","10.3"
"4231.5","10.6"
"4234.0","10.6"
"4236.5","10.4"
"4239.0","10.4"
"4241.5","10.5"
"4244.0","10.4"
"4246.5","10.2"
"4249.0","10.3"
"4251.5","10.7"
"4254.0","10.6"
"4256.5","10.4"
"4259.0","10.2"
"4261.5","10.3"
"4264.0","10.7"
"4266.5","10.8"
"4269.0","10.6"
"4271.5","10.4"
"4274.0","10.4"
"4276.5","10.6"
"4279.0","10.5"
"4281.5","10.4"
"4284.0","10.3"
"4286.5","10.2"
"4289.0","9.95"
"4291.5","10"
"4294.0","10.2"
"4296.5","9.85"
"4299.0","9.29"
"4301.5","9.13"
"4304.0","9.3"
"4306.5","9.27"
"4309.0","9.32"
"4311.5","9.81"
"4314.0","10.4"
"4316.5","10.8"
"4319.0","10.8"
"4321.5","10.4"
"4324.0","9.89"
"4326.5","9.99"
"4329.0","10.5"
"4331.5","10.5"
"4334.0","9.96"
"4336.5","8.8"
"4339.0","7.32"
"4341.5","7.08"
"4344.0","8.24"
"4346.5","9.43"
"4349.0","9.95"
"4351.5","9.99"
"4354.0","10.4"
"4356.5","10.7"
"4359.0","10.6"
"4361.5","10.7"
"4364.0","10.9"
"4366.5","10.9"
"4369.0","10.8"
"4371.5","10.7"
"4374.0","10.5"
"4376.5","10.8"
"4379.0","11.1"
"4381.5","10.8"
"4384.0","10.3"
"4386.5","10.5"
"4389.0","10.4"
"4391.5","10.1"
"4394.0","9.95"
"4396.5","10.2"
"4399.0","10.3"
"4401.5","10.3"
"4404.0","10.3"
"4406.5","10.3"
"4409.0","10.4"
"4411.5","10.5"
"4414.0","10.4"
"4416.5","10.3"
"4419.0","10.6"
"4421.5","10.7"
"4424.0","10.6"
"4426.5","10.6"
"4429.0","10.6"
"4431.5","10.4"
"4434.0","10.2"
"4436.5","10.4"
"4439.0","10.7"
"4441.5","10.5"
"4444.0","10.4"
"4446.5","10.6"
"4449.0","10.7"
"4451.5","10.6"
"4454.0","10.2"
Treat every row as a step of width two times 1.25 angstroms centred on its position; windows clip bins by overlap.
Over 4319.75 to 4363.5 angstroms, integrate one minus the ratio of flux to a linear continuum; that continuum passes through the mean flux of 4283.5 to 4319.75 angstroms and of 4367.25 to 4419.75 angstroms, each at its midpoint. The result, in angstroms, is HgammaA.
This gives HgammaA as 1.85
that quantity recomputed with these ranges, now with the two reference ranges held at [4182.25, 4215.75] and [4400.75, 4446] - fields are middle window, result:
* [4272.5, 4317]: 2.5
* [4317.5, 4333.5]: 0.3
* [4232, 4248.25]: 0.3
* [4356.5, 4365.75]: -0.2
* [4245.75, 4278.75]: 0.3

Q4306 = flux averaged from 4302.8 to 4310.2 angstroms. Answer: 9.3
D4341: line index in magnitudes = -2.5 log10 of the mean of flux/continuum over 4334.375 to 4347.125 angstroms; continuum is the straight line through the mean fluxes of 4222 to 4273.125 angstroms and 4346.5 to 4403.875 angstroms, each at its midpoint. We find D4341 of 0.26 mag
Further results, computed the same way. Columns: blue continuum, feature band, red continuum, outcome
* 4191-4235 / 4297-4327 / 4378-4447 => 0.07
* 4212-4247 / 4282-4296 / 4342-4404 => 0.03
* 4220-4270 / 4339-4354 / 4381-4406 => 0.16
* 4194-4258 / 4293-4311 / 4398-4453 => 0.11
